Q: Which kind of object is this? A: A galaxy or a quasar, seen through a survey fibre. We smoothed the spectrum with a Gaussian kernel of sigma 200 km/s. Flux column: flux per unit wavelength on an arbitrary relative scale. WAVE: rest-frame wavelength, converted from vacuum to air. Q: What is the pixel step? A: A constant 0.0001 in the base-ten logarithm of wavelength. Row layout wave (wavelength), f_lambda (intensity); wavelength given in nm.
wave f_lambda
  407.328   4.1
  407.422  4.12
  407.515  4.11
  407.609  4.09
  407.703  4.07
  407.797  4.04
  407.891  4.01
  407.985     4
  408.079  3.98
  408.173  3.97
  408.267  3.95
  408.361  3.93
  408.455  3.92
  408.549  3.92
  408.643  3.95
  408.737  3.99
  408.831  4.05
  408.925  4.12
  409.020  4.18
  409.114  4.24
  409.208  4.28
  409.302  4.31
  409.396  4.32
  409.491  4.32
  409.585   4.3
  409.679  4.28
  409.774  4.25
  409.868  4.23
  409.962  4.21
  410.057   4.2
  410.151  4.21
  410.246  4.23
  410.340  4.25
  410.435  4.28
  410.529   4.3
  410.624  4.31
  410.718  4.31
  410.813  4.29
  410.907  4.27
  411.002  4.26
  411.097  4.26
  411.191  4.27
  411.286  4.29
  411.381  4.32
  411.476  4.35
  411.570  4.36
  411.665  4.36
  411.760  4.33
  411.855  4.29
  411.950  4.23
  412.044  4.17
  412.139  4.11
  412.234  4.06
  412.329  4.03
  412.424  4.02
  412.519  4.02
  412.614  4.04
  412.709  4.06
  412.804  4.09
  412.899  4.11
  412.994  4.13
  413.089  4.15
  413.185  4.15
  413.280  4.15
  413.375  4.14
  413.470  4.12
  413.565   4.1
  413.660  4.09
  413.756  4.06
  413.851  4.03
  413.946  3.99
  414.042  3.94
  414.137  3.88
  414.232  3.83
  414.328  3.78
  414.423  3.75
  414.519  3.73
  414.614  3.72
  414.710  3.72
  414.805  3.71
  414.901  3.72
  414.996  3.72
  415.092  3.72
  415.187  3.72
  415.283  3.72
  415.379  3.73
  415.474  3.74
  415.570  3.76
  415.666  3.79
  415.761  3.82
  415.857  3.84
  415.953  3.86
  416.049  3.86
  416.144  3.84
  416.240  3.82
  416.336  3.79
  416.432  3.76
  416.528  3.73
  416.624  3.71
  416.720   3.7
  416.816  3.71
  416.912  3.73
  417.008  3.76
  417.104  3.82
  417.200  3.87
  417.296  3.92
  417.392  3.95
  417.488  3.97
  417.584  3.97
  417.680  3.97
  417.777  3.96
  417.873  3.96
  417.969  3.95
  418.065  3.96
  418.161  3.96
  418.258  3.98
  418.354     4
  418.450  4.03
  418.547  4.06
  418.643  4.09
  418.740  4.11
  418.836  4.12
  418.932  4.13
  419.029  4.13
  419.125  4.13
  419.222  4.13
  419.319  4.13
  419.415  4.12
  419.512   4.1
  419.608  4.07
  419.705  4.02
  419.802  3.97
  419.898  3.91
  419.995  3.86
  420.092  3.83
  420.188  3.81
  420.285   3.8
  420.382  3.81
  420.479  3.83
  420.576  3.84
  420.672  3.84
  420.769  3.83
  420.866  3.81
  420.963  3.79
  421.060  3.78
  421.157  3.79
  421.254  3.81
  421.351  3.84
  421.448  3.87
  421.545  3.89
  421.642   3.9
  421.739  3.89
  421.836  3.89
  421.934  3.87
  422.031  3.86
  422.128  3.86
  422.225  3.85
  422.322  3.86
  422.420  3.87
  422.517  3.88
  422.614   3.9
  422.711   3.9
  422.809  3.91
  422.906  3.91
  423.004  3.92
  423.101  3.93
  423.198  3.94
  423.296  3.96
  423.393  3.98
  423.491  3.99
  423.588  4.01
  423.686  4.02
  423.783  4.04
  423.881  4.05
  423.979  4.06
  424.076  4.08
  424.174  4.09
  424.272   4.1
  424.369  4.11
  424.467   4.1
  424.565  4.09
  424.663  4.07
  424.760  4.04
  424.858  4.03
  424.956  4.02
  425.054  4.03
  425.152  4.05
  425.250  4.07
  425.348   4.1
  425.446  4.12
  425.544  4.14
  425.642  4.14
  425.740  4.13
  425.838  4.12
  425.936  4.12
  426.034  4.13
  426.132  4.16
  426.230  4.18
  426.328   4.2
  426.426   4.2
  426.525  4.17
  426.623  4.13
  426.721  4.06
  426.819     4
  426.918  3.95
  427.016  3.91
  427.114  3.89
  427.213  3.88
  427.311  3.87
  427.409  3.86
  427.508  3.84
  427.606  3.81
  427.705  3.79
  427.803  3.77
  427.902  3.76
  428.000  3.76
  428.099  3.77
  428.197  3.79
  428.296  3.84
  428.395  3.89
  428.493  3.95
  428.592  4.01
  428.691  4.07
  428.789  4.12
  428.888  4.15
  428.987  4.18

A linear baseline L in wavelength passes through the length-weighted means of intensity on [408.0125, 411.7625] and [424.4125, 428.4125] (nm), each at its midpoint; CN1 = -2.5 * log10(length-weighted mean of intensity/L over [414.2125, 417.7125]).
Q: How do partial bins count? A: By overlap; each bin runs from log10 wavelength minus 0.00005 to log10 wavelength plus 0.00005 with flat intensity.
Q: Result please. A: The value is 0.09 mag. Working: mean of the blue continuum 4.2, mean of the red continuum 4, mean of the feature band 3.79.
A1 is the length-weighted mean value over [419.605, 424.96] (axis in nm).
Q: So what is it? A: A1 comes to 3.93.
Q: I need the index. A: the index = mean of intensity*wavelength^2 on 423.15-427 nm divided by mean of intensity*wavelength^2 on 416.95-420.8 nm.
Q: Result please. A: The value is 1.06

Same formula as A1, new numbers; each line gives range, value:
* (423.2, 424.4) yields 4.04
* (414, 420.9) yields 3.88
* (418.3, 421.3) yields 3.96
